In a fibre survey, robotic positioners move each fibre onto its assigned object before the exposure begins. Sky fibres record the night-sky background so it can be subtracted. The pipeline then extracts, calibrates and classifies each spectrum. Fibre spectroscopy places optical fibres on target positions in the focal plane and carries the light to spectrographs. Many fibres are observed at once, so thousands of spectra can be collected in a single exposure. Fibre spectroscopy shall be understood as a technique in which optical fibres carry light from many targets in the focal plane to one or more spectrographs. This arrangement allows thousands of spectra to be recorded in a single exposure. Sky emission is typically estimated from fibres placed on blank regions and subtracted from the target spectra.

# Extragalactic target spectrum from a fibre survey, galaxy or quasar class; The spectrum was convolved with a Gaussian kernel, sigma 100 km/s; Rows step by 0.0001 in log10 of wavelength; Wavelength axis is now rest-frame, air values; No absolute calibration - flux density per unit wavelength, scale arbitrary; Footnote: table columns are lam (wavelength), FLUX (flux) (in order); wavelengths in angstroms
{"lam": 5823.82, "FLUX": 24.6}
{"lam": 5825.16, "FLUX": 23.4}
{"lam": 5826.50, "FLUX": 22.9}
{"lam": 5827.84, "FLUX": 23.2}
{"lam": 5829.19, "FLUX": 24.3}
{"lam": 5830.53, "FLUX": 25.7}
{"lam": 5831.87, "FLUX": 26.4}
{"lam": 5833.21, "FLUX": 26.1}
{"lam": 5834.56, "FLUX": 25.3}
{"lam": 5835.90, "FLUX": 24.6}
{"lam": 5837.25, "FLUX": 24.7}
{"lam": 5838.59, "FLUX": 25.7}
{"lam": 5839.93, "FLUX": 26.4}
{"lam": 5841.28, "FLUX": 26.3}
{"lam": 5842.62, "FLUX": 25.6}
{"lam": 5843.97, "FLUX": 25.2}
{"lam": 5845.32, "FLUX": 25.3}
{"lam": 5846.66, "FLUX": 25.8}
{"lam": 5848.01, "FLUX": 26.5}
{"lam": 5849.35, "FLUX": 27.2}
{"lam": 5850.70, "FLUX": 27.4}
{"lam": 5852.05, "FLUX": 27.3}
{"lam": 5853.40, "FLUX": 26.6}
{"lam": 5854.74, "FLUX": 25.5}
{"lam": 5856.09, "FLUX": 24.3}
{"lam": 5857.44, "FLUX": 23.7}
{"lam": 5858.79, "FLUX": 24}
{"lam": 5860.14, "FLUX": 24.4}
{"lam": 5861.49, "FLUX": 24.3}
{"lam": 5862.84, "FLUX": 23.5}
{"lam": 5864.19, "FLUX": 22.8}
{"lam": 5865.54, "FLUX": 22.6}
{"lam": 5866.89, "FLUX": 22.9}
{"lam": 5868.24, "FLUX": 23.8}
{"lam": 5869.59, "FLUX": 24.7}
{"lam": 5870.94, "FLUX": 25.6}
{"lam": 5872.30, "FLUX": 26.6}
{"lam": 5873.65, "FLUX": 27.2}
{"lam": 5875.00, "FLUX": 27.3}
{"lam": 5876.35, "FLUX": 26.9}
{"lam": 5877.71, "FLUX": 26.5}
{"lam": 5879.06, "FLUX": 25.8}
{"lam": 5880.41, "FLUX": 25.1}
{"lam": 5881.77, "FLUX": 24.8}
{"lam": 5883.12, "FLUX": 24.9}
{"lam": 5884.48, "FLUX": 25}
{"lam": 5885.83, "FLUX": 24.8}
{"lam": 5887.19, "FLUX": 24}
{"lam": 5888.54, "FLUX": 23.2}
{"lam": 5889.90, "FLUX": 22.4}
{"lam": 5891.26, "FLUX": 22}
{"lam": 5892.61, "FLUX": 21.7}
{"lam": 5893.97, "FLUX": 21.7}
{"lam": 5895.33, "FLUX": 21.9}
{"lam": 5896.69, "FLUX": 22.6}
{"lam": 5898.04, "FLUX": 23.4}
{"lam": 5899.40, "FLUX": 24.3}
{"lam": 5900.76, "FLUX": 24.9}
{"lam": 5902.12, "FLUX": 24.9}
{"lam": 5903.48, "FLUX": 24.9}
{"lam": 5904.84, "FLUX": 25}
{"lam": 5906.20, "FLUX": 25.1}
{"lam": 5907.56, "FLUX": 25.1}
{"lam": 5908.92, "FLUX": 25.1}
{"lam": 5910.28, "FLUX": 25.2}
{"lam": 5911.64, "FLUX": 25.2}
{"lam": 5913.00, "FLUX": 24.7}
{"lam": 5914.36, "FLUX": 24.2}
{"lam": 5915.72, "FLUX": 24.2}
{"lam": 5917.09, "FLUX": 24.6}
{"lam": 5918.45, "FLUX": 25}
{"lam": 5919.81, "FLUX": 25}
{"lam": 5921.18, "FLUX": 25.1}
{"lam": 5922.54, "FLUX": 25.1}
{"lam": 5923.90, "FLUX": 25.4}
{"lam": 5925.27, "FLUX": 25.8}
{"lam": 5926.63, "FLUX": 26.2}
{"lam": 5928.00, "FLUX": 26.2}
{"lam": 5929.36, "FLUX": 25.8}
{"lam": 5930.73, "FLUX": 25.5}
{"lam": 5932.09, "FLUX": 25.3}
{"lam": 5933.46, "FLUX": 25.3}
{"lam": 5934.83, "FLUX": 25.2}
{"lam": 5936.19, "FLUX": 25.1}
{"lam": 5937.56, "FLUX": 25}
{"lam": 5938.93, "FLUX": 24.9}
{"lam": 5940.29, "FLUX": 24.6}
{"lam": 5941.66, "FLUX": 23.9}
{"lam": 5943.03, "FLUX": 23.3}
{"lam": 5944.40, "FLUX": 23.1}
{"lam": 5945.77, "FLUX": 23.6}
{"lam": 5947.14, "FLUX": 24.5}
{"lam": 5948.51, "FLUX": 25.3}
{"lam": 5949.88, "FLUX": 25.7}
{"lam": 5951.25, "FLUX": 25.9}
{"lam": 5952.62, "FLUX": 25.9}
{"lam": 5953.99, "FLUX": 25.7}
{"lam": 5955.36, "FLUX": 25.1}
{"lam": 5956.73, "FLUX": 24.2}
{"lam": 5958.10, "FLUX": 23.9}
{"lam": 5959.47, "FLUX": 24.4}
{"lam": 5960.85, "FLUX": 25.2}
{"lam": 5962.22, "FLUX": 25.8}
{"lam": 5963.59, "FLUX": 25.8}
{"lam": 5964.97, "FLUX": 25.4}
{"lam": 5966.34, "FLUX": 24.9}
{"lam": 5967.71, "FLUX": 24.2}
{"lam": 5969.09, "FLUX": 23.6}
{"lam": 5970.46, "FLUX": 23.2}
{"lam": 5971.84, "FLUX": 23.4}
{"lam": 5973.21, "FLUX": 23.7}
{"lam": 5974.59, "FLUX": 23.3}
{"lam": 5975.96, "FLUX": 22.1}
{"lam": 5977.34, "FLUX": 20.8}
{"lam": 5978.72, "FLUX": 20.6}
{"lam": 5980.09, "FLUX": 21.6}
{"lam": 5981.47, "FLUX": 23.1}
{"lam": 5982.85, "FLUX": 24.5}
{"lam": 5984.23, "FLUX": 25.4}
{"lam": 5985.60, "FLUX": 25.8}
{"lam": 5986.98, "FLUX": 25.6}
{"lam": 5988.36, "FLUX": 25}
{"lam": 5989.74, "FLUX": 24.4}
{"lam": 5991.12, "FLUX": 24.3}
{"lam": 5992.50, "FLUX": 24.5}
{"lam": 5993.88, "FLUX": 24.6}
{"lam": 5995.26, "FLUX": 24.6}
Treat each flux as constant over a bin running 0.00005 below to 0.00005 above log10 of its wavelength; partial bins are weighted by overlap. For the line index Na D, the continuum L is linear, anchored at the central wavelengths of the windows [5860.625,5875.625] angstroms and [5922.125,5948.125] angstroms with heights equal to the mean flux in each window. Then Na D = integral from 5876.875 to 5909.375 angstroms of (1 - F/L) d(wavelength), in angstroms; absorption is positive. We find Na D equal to 0.82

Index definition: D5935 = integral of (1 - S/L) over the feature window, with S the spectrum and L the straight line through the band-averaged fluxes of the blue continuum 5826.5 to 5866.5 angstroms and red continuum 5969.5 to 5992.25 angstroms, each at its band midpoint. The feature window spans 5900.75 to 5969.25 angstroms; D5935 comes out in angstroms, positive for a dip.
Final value -2.5 angstroms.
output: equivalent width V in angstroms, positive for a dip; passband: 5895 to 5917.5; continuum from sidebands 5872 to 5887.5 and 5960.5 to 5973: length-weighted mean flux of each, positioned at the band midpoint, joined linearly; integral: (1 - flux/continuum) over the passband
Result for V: 0.8 angstroms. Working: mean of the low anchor 25.8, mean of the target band 24.5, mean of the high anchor 24.6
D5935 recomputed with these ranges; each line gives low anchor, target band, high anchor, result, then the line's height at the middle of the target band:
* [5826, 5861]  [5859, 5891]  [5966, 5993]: 0.4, 25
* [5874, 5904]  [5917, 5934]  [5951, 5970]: -0.6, 24.6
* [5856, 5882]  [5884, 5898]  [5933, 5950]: 1.0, 24.8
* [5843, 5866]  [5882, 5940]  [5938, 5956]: 0.8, 24.9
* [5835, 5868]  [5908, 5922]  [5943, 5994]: -0.1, 24.6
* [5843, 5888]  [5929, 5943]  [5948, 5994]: -0.2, 24.6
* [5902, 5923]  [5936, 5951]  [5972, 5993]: -0.1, 24.3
